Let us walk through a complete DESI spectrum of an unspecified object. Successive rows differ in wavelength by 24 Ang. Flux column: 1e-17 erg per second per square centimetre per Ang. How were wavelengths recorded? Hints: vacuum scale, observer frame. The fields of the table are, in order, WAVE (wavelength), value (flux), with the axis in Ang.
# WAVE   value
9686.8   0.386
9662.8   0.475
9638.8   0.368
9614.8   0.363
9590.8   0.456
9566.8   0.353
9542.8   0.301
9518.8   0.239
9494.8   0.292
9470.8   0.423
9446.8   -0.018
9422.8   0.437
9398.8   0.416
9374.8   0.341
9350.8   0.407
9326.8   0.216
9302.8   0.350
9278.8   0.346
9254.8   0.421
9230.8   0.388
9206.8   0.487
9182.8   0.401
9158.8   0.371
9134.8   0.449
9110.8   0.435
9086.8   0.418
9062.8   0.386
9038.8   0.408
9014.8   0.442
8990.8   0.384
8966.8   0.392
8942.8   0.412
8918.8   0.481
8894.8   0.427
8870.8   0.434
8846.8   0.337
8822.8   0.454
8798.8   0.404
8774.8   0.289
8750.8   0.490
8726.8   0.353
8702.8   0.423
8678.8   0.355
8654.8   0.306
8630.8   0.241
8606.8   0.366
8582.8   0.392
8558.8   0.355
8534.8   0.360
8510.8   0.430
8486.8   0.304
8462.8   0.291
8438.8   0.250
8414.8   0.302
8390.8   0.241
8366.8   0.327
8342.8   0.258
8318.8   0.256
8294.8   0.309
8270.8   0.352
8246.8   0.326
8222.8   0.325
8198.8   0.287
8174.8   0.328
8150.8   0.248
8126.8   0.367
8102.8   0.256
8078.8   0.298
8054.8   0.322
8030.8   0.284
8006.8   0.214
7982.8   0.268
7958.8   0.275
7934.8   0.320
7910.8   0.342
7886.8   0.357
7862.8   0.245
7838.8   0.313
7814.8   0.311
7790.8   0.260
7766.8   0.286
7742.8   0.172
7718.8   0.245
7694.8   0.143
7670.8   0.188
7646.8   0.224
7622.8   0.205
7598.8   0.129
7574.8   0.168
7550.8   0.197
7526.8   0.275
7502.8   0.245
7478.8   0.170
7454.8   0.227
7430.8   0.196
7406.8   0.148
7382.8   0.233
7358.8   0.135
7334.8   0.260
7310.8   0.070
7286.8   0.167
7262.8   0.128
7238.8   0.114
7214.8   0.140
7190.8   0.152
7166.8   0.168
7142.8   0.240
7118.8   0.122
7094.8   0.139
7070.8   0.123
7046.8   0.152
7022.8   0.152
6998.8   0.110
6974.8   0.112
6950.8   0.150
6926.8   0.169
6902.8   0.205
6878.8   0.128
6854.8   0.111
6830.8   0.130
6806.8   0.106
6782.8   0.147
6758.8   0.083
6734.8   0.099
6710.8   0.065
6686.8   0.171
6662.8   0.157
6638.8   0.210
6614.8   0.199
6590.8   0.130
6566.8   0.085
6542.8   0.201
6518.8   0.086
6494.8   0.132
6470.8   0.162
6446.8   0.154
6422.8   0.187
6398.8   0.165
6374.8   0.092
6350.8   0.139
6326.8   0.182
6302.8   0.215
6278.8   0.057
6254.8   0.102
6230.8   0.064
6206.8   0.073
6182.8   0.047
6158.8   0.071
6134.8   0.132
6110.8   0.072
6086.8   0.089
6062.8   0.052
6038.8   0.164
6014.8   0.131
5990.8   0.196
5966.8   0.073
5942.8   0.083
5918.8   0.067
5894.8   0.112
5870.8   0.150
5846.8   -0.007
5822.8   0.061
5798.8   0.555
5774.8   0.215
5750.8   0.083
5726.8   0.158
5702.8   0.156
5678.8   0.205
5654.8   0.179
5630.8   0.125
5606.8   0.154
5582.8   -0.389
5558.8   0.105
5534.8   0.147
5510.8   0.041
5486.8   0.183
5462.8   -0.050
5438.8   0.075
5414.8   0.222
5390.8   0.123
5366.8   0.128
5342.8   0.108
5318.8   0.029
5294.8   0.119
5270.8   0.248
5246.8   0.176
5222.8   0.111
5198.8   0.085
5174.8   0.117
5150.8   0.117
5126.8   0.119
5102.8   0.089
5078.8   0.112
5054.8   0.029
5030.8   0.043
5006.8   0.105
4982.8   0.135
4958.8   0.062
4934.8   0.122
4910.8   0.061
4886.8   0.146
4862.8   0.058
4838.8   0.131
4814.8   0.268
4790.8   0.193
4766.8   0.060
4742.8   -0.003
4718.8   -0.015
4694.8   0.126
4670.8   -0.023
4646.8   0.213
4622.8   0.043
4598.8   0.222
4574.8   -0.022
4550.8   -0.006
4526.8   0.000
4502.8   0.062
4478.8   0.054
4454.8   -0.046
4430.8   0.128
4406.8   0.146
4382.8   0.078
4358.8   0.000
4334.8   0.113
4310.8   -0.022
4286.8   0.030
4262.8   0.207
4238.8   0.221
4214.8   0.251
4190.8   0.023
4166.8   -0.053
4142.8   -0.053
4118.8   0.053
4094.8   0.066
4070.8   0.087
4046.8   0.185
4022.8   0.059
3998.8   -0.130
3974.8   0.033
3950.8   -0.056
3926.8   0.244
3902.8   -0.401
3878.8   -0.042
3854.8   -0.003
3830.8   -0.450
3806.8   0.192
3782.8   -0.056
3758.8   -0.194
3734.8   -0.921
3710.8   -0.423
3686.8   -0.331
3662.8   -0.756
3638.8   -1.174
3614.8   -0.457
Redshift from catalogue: 0.95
